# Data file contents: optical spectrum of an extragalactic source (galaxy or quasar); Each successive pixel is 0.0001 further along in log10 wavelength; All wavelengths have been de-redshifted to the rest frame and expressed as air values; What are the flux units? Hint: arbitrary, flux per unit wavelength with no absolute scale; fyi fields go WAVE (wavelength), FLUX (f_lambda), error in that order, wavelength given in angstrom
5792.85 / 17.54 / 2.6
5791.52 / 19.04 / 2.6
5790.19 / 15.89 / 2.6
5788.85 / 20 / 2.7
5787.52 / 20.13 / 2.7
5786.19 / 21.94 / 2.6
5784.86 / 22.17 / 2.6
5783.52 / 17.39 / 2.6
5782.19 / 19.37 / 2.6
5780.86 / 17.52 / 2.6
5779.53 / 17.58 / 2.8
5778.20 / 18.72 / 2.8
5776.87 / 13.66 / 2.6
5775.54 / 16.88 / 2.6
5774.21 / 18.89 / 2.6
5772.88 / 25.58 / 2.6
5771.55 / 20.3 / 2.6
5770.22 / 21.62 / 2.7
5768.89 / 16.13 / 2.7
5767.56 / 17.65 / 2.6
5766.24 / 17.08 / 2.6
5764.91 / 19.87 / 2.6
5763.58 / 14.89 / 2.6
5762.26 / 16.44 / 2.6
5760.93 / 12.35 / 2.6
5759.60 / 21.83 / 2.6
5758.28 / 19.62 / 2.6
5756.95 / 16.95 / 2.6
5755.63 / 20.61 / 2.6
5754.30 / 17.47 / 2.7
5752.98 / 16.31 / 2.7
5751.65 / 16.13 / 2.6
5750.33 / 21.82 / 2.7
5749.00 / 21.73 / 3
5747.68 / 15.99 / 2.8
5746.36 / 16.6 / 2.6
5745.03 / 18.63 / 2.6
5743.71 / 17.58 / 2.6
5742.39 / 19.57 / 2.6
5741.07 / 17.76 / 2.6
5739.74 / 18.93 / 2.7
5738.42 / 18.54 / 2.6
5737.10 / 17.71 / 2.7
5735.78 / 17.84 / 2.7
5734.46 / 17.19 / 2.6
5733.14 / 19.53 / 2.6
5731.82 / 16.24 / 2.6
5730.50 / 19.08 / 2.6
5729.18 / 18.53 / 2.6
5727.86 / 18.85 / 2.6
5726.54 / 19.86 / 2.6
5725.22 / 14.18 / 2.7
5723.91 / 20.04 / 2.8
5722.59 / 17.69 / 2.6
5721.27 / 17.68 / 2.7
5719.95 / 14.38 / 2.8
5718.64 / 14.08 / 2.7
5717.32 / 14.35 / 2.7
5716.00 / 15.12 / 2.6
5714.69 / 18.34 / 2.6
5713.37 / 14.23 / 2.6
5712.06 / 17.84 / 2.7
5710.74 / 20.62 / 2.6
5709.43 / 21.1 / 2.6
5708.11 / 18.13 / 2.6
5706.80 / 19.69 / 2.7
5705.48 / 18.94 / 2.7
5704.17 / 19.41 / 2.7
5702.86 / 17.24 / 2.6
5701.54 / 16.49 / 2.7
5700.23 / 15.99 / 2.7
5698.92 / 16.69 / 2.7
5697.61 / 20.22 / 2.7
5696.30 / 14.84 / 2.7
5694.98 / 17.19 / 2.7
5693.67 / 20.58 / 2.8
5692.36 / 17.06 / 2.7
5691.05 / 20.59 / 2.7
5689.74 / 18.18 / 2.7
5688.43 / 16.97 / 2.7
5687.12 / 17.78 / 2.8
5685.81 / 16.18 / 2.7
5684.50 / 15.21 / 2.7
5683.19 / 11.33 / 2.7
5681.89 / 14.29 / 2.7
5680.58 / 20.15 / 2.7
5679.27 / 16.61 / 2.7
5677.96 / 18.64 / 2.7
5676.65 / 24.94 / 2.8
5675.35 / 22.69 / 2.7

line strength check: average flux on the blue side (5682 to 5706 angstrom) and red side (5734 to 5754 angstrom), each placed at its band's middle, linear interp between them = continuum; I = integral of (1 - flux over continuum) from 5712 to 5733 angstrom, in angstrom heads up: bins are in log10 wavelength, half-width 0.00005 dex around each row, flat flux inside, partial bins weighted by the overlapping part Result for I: 0.95 angstrom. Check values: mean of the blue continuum 17.2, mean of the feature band 16.9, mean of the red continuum 18.2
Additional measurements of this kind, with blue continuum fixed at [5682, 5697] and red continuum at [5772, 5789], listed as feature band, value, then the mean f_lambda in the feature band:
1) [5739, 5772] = 0.72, 18.1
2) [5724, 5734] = -0.16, 18.1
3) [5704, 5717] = -0.63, 18.2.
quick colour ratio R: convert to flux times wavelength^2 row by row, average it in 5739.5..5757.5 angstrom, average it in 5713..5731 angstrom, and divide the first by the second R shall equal 1.1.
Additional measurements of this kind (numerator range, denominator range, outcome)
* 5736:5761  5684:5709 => 1.05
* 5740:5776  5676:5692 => 1.07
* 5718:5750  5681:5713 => 1.03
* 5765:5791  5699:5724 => 1.11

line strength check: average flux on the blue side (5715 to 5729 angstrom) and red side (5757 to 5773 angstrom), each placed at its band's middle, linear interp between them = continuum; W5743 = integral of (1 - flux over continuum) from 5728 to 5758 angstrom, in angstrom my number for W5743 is -1.3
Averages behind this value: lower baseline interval 16.7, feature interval 18.2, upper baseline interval 18.3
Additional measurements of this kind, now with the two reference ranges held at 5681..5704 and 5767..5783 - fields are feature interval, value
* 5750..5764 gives 0.50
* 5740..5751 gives -0.41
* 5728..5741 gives -0.26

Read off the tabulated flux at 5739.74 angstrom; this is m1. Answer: 18.93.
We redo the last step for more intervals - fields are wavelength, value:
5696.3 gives 14.84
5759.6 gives 21.83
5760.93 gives 12.35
